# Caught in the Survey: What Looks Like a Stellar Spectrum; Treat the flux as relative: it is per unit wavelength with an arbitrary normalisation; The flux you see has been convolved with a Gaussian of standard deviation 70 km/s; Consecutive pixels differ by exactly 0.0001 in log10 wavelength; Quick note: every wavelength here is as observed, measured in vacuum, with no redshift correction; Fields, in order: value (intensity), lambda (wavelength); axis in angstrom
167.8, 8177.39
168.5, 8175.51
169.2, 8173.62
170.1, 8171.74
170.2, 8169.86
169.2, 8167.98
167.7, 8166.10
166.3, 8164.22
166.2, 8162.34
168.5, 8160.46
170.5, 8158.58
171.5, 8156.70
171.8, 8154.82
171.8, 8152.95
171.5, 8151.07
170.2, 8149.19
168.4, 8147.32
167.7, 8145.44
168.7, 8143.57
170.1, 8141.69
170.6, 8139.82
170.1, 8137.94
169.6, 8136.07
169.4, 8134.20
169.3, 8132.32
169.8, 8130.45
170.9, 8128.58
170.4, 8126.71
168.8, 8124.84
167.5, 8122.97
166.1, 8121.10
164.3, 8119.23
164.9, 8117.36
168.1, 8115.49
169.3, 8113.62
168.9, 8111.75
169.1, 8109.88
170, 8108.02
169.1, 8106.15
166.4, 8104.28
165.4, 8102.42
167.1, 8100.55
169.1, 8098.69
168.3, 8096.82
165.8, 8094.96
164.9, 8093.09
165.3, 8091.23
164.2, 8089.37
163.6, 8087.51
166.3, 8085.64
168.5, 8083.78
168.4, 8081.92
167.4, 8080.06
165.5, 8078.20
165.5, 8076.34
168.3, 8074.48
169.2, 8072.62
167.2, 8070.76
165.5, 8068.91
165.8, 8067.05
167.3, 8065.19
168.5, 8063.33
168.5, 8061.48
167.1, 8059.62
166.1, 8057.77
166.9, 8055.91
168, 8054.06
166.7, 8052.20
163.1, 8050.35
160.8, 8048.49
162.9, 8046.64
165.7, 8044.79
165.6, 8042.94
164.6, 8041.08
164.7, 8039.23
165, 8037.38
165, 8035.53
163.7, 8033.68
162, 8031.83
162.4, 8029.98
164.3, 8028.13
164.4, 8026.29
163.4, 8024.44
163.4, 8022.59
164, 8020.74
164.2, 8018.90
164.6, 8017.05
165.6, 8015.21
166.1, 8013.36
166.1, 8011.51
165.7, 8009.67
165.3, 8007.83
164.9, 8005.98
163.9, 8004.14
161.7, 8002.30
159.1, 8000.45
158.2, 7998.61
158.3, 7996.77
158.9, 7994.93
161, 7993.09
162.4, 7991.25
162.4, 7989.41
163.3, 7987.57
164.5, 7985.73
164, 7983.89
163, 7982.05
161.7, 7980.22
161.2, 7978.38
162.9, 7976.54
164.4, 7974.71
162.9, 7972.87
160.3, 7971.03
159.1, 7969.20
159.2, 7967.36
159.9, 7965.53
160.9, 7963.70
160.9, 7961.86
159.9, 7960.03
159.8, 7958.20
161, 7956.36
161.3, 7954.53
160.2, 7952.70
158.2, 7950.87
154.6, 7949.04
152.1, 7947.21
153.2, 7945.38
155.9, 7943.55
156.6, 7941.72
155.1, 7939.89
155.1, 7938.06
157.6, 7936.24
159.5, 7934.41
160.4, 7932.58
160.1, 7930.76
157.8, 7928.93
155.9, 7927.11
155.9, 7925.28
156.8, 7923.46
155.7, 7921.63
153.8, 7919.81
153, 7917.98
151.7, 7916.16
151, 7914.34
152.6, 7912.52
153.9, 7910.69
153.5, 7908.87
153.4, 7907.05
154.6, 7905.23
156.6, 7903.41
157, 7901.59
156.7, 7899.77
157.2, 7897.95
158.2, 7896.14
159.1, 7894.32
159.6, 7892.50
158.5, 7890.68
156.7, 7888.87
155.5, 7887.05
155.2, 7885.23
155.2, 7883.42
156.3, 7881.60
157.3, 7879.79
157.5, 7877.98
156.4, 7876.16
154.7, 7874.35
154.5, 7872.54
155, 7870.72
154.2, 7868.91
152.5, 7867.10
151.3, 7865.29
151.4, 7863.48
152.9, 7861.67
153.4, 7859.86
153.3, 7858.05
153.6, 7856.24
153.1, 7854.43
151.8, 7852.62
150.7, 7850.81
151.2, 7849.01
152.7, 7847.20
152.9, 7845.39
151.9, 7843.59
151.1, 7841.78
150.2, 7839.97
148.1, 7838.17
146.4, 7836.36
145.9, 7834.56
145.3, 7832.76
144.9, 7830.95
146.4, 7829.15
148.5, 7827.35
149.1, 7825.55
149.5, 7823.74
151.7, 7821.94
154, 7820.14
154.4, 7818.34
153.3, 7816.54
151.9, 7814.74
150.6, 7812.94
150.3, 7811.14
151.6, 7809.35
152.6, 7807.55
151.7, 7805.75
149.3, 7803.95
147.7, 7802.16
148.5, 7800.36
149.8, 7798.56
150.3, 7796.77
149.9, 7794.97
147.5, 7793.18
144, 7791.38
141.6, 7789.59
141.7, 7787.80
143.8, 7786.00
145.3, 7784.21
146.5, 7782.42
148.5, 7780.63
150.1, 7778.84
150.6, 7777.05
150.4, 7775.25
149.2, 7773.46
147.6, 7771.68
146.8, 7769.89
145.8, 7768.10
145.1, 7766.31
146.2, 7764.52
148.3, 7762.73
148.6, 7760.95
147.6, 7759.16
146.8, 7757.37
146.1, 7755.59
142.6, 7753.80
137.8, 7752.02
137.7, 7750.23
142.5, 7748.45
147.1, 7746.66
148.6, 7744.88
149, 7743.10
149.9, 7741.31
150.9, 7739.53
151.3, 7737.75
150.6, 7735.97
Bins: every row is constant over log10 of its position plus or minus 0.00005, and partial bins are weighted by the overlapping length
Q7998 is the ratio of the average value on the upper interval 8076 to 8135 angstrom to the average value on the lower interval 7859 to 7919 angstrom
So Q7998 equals 1.08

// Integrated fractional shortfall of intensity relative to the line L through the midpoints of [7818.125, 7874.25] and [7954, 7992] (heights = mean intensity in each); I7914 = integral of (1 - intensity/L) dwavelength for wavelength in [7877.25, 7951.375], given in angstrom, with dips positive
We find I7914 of 0.36 angstrom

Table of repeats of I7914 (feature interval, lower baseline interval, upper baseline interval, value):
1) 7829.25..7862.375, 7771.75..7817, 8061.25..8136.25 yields 0.3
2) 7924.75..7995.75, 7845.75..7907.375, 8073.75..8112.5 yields 0.0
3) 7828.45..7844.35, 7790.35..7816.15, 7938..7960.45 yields 0.4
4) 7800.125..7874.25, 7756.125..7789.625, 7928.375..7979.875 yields 0.1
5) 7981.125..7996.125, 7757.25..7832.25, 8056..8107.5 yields -0.1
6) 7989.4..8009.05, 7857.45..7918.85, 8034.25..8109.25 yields 0.0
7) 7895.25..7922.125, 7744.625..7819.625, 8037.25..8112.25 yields 0.2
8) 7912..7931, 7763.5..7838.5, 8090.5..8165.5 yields 0.1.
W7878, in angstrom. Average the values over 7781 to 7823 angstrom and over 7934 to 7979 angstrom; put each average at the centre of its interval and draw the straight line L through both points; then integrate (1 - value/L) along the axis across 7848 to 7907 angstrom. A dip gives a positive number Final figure -0.45 angstrom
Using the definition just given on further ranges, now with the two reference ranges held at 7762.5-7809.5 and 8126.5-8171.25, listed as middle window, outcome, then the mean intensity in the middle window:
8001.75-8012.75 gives -0.3 angstrom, 165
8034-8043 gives -0.1 angstrom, 165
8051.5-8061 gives -0.2 angstrom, 167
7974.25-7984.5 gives -0.2 angstrom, 163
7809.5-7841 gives 0.1 angstrom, 150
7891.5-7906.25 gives -0.3 angstrom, 157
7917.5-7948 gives 0.1 angstrom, 156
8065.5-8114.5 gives -0.3 angstrom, 167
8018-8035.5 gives -0.1 angstrom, 164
